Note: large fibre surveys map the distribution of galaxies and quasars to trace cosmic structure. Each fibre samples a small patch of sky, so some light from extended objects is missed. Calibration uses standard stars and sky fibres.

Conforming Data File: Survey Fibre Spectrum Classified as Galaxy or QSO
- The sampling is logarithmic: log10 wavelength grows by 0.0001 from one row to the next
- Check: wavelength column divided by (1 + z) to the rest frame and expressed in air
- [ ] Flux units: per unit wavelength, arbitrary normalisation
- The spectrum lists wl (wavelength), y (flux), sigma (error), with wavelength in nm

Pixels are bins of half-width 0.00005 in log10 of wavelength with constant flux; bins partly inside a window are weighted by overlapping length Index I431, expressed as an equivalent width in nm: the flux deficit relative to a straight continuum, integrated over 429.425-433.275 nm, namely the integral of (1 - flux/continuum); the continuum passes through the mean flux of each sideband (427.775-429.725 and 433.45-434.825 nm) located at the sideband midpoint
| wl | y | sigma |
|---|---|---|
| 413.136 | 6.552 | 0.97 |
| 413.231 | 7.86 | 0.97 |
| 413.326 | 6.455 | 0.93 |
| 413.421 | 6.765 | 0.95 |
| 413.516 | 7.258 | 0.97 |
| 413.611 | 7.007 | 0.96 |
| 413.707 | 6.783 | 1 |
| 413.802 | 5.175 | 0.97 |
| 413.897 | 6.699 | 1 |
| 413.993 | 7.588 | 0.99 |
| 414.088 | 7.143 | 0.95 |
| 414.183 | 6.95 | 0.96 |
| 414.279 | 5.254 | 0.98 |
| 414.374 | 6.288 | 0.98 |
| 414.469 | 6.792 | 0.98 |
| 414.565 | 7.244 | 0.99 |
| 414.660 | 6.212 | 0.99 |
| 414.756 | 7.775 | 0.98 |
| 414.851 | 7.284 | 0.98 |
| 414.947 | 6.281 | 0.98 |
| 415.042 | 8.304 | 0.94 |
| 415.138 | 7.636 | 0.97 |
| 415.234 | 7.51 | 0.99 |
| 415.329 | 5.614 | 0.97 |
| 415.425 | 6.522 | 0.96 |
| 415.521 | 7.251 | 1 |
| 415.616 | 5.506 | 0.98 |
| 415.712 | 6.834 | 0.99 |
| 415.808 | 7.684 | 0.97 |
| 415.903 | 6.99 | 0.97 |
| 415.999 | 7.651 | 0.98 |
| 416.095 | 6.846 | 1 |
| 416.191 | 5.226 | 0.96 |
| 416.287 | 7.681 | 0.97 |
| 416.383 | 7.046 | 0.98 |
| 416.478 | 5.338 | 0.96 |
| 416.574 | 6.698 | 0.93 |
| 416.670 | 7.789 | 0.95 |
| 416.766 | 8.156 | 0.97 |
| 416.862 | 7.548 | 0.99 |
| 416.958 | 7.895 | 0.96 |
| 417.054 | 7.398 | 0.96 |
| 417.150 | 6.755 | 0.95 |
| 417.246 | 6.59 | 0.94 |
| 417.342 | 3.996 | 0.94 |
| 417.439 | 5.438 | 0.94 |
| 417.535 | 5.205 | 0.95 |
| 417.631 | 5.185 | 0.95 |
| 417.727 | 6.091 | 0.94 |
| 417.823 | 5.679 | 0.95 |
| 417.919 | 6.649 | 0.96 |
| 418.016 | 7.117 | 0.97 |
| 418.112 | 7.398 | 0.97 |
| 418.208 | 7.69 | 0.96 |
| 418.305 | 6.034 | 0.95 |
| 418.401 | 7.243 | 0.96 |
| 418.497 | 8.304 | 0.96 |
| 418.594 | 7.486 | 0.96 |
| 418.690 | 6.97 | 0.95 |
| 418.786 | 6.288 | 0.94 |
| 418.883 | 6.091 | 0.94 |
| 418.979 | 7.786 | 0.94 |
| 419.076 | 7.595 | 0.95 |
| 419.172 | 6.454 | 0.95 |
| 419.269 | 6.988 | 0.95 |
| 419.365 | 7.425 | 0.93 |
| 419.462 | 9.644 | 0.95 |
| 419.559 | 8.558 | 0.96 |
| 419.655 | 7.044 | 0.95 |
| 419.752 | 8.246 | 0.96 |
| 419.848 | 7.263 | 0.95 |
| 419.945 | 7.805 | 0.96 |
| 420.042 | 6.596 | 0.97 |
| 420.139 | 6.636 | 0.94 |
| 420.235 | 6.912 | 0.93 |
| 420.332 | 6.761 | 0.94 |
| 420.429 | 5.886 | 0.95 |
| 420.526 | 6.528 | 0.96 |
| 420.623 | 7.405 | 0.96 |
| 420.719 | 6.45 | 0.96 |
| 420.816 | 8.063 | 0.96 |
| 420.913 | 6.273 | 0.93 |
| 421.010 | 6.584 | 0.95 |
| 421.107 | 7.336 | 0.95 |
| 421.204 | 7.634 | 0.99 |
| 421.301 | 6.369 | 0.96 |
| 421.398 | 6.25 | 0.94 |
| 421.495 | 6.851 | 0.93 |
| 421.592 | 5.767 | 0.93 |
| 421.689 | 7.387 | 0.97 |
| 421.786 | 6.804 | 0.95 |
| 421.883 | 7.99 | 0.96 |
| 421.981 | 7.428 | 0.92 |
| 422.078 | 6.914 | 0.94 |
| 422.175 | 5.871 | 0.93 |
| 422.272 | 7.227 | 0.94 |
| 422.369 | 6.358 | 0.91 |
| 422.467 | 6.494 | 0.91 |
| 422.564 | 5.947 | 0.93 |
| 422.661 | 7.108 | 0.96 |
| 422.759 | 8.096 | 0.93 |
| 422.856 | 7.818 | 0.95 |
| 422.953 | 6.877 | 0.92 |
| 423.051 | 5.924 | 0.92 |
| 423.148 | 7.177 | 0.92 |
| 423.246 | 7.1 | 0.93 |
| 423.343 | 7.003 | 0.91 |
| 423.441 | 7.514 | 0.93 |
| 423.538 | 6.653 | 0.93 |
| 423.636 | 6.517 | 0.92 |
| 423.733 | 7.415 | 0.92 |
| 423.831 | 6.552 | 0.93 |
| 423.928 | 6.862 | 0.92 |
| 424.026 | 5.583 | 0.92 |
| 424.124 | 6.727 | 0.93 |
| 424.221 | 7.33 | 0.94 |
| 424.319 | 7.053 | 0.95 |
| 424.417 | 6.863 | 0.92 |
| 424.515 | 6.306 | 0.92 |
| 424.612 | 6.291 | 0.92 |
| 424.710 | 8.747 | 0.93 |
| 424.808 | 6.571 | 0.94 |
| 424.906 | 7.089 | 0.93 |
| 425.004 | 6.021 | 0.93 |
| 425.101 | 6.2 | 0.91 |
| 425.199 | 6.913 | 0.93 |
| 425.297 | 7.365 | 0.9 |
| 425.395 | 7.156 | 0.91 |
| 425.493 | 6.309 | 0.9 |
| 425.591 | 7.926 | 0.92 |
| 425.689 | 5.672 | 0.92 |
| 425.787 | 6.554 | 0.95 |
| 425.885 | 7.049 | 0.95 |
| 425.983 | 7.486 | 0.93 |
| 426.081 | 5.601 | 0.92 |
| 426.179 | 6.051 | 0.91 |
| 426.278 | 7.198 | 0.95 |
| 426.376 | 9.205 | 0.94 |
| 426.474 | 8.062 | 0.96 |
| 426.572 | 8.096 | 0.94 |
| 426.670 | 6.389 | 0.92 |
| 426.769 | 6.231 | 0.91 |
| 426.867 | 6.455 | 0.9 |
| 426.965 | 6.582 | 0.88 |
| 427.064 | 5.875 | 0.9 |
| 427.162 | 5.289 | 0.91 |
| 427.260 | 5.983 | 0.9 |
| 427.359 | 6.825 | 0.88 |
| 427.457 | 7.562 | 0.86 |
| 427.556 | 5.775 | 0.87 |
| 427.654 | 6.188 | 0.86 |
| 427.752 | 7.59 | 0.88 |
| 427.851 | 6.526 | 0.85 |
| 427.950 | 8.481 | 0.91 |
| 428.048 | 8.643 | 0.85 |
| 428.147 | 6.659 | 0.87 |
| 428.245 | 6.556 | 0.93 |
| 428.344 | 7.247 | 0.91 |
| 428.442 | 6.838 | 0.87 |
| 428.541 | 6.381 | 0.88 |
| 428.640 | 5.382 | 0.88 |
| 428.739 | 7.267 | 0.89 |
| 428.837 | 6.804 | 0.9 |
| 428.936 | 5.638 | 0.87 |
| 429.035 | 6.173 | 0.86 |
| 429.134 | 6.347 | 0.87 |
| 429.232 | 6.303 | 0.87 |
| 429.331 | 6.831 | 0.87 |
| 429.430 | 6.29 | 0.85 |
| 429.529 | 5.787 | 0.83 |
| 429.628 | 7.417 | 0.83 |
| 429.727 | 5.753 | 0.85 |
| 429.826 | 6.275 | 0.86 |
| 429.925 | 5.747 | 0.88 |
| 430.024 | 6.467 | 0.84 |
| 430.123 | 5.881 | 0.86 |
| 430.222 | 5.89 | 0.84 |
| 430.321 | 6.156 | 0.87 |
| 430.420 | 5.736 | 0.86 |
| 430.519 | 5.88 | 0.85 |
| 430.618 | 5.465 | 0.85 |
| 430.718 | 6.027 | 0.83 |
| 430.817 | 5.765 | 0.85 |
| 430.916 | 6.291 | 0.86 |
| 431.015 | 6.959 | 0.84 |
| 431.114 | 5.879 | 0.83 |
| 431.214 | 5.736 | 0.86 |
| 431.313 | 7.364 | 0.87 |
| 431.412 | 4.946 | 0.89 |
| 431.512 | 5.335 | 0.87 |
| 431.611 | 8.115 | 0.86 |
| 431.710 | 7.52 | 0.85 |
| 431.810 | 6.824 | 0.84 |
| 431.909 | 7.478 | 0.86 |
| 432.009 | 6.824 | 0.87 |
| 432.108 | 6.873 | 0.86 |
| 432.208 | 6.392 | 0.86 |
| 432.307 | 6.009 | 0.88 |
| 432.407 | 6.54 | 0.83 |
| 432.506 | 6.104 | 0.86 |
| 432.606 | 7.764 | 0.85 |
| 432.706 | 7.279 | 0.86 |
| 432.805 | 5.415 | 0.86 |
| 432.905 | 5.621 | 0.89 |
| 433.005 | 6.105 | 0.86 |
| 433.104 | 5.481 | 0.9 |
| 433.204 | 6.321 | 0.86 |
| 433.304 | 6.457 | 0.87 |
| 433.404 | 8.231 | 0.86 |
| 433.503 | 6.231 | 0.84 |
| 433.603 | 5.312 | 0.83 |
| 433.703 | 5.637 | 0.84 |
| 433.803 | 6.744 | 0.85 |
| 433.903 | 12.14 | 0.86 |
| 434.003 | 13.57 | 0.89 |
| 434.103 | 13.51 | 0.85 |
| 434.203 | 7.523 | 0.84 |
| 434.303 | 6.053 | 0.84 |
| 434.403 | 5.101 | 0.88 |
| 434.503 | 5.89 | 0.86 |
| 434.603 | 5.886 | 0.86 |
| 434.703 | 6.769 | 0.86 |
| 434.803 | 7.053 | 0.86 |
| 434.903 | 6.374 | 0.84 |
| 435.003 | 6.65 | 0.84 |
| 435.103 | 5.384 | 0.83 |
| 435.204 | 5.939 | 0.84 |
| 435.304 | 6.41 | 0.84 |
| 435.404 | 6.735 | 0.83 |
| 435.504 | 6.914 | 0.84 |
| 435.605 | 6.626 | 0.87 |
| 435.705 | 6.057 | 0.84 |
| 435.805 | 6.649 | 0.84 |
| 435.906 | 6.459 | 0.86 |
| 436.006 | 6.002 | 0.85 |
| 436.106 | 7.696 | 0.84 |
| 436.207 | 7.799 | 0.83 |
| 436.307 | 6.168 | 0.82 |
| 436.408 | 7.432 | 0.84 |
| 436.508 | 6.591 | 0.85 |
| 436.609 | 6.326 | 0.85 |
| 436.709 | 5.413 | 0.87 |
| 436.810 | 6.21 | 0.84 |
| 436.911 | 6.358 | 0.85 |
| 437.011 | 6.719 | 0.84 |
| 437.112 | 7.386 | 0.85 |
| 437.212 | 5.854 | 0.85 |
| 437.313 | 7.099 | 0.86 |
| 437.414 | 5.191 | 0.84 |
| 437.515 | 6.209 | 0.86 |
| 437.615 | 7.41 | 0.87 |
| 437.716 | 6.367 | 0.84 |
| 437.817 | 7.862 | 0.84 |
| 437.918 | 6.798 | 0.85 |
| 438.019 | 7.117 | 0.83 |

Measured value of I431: 0.47 nm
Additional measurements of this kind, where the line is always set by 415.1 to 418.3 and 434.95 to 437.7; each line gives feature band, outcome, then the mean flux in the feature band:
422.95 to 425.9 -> -0.09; 6.81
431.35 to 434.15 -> -0.27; 7.17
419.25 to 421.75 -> -0.17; 7.1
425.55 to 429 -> -0.11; 6.8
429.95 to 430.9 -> 0.09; 5.93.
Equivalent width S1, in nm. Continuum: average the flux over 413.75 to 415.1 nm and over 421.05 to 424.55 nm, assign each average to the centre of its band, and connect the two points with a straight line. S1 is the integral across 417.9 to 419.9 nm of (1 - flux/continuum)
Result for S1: -0.154 nm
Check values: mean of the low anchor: 6.79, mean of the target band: 7.36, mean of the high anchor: 6.86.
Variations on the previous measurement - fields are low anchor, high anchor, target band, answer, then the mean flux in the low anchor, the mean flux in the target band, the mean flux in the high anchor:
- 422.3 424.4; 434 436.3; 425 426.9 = -0.01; 6.86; 6.92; 6.94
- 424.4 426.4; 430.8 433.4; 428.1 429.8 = 0.05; 6.86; 6.45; 6.48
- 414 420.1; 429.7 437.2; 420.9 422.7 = 0.02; 6.92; 6.78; 6.65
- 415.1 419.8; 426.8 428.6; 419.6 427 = -0.10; 6.91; 6.91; 6.74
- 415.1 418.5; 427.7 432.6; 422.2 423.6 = -0.07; 6.7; 6.93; 6.49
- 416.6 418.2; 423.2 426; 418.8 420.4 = -0.16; 6.58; 7.32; 6.85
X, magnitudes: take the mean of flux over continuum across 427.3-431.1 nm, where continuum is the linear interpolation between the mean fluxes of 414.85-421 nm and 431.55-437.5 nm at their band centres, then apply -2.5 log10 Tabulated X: 0.065 mag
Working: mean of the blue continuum 6.92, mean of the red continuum 6.83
